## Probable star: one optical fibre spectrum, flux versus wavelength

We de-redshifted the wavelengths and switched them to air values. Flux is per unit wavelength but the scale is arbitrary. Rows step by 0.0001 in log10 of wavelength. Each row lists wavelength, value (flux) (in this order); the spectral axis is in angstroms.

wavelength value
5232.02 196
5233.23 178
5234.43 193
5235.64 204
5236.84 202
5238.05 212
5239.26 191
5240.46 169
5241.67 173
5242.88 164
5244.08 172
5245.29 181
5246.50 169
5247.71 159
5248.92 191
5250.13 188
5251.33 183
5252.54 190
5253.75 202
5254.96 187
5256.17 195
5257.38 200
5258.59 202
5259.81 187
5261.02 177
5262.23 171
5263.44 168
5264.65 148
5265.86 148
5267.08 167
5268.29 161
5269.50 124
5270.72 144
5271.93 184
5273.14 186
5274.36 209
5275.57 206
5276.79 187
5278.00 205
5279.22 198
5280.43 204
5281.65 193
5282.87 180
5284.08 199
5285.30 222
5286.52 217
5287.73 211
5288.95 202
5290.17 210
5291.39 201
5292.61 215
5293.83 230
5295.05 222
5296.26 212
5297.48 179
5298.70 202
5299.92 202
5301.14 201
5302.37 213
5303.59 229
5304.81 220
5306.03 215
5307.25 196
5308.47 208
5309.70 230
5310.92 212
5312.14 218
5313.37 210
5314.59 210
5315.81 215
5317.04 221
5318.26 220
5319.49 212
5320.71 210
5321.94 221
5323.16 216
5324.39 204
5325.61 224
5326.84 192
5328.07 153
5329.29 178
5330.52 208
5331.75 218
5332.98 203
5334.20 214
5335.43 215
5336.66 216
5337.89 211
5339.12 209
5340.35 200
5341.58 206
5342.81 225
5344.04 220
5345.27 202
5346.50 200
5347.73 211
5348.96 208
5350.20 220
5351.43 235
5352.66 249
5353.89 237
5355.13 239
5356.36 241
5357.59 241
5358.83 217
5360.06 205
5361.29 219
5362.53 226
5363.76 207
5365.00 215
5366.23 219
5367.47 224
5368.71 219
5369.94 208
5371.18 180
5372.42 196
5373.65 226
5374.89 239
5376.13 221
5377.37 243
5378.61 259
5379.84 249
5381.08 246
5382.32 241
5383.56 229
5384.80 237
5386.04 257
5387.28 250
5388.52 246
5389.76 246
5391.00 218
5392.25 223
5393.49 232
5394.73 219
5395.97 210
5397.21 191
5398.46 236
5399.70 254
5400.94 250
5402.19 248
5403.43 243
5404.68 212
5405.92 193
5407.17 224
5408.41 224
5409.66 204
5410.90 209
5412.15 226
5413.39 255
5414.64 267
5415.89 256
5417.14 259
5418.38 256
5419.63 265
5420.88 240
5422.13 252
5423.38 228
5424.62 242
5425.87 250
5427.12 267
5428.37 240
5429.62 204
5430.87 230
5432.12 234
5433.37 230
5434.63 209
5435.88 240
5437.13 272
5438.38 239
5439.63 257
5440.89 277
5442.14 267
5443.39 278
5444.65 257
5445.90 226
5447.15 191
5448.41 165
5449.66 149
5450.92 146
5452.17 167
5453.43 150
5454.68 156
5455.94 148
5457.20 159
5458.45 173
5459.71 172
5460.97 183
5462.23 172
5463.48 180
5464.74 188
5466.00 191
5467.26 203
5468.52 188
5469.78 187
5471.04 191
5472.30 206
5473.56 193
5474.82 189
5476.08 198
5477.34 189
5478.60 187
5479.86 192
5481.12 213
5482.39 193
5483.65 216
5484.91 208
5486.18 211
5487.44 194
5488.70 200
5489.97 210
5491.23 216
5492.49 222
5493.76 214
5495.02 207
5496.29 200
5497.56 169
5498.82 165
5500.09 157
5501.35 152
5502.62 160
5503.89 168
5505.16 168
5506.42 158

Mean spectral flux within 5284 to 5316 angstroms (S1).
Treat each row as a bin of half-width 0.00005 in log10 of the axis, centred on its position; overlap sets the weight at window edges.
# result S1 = 211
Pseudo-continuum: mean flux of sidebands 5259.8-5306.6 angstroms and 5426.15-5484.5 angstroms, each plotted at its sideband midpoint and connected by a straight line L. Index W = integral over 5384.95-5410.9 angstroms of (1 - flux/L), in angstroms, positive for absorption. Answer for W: -3.7 angstroms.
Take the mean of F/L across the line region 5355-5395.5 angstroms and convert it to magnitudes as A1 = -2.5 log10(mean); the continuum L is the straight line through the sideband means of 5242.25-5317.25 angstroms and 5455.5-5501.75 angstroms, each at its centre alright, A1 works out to -0.185 mag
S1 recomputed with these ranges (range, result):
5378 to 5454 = 232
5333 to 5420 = 227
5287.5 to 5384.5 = 216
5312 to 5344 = 209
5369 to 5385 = 228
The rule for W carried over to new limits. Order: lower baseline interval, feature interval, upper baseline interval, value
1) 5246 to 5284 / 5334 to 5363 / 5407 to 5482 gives -3.43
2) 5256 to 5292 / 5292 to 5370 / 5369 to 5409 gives -2.23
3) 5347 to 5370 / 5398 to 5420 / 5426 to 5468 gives -2.42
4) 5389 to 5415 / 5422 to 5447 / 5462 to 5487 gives -3.63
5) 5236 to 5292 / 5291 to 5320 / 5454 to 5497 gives -3.91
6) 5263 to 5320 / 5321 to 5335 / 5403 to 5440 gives 0.46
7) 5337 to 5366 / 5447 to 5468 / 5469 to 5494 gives 3.56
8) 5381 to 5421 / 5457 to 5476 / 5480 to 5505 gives 1.74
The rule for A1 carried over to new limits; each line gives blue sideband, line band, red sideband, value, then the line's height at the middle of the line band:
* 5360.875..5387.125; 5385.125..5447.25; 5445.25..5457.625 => -0.233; 194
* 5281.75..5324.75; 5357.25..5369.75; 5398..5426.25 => 0.039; 226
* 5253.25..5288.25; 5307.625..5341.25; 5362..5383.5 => -0.016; 206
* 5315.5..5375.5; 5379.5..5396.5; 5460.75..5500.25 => -0.135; 208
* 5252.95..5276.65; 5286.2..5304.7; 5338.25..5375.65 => -0.103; 191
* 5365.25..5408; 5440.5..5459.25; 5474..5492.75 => 0.102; 211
